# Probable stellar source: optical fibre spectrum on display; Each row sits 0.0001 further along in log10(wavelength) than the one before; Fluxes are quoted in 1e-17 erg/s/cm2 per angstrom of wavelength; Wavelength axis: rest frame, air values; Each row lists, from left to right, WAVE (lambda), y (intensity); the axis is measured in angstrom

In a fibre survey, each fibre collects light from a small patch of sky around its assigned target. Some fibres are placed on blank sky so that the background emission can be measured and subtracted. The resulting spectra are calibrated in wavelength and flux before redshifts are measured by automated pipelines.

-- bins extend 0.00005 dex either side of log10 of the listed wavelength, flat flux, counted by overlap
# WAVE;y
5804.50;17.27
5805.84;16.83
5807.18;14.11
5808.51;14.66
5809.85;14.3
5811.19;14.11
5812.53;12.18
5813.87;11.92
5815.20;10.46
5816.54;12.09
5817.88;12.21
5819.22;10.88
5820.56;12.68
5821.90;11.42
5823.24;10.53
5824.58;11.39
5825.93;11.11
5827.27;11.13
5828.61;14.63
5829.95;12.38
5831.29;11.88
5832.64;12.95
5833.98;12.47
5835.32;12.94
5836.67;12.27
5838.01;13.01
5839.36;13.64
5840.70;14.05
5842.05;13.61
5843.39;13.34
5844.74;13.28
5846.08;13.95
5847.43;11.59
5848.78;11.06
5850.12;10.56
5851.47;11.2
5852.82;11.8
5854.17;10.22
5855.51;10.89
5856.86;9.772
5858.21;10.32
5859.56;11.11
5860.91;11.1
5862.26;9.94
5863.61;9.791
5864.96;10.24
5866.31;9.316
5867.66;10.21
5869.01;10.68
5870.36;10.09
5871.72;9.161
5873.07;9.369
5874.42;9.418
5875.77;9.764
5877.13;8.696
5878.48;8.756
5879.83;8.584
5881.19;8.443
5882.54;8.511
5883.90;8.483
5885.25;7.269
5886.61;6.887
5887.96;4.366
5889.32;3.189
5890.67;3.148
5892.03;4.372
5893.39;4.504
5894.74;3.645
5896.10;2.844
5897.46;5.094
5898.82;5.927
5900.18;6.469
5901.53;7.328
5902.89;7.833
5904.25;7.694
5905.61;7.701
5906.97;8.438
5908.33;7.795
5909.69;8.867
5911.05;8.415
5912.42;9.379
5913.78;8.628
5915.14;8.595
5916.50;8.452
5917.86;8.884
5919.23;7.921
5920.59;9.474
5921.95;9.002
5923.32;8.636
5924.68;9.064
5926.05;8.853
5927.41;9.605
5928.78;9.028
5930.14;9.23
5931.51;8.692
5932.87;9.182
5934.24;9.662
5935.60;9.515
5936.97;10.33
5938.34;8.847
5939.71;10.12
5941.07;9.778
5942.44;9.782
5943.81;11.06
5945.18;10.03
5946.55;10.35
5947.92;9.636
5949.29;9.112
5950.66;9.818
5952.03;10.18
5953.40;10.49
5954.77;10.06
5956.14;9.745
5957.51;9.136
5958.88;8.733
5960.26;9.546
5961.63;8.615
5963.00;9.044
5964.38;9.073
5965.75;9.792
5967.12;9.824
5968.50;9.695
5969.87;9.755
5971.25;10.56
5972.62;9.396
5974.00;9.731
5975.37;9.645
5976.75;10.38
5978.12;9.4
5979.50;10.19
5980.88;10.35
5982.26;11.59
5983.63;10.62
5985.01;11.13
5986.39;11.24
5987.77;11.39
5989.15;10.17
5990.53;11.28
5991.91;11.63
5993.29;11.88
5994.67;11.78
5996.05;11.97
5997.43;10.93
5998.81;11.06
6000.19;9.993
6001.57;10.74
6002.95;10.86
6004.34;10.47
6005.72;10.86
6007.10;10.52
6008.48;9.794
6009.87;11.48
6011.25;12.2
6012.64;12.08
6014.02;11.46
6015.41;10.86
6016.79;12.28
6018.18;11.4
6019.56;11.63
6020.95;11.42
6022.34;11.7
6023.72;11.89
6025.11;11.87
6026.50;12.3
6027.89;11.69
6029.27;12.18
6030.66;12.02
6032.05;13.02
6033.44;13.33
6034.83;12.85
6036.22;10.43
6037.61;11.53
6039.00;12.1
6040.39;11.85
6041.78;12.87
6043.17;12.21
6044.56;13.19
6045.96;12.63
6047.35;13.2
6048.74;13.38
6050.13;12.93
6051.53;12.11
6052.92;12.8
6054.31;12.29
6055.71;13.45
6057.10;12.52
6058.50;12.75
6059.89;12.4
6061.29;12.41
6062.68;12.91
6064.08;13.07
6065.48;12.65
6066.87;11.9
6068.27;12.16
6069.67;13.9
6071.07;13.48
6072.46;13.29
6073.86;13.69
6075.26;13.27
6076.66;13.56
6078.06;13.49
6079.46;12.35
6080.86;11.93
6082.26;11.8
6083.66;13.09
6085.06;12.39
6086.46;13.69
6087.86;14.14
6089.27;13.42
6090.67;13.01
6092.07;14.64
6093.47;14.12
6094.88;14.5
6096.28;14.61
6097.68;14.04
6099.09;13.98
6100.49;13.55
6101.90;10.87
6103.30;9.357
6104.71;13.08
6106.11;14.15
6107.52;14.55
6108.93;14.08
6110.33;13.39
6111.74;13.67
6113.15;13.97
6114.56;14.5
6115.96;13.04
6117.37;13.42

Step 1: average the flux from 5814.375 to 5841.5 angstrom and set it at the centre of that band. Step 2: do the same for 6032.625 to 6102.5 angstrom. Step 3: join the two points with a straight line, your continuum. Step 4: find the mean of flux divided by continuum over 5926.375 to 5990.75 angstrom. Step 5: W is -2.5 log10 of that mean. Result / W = 0.266 mag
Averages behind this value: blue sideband 12.2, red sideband 12.9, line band 9.87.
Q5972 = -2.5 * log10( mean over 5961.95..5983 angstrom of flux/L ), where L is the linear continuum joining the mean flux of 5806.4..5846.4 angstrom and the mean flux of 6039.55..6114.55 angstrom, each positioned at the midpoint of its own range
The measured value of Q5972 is 0.290 mag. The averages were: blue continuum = 12.7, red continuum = 13.1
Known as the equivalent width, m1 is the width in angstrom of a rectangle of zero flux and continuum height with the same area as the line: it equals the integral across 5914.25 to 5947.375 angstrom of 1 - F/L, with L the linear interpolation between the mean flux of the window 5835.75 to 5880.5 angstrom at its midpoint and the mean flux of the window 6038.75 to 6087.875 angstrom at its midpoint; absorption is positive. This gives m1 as 6.5 angstrom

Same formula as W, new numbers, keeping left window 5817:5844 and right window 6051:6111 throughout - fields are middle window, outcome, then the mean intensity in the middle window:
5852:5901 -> 0.47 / 8.12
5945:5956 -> 0.27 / 9.95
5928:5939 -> 0.34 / 9.31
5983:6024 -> 0.15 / 11.2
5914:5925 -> 0.40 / 8.74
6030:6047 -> 0.05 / 12.4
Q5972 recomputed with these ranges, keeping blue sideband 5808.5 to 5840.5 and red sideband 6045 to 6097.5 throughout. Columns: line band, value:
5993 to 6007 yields 0.170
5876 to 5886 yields 0.429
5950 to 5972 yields 0.306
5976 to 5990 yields 0.203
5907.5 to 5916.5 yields 0.417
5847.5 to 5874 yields 0.199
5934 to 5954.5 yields 0.269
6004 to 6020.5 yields 0.148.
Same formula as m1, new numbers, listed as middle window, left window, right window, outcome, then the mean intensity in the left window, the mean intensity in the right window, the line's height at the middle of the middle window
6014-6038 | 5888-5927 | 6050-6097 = -1.10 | 7.12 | 13.1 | 11.4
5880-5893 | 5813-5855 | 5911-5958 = 5.58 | 12.1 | 9.41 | 10.7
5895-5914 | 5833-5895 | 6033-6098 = 5.91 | 9.81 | 12.9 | 10.4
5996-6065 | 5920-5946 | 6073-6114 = -0.82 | 9.47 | 13.3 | 11.8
